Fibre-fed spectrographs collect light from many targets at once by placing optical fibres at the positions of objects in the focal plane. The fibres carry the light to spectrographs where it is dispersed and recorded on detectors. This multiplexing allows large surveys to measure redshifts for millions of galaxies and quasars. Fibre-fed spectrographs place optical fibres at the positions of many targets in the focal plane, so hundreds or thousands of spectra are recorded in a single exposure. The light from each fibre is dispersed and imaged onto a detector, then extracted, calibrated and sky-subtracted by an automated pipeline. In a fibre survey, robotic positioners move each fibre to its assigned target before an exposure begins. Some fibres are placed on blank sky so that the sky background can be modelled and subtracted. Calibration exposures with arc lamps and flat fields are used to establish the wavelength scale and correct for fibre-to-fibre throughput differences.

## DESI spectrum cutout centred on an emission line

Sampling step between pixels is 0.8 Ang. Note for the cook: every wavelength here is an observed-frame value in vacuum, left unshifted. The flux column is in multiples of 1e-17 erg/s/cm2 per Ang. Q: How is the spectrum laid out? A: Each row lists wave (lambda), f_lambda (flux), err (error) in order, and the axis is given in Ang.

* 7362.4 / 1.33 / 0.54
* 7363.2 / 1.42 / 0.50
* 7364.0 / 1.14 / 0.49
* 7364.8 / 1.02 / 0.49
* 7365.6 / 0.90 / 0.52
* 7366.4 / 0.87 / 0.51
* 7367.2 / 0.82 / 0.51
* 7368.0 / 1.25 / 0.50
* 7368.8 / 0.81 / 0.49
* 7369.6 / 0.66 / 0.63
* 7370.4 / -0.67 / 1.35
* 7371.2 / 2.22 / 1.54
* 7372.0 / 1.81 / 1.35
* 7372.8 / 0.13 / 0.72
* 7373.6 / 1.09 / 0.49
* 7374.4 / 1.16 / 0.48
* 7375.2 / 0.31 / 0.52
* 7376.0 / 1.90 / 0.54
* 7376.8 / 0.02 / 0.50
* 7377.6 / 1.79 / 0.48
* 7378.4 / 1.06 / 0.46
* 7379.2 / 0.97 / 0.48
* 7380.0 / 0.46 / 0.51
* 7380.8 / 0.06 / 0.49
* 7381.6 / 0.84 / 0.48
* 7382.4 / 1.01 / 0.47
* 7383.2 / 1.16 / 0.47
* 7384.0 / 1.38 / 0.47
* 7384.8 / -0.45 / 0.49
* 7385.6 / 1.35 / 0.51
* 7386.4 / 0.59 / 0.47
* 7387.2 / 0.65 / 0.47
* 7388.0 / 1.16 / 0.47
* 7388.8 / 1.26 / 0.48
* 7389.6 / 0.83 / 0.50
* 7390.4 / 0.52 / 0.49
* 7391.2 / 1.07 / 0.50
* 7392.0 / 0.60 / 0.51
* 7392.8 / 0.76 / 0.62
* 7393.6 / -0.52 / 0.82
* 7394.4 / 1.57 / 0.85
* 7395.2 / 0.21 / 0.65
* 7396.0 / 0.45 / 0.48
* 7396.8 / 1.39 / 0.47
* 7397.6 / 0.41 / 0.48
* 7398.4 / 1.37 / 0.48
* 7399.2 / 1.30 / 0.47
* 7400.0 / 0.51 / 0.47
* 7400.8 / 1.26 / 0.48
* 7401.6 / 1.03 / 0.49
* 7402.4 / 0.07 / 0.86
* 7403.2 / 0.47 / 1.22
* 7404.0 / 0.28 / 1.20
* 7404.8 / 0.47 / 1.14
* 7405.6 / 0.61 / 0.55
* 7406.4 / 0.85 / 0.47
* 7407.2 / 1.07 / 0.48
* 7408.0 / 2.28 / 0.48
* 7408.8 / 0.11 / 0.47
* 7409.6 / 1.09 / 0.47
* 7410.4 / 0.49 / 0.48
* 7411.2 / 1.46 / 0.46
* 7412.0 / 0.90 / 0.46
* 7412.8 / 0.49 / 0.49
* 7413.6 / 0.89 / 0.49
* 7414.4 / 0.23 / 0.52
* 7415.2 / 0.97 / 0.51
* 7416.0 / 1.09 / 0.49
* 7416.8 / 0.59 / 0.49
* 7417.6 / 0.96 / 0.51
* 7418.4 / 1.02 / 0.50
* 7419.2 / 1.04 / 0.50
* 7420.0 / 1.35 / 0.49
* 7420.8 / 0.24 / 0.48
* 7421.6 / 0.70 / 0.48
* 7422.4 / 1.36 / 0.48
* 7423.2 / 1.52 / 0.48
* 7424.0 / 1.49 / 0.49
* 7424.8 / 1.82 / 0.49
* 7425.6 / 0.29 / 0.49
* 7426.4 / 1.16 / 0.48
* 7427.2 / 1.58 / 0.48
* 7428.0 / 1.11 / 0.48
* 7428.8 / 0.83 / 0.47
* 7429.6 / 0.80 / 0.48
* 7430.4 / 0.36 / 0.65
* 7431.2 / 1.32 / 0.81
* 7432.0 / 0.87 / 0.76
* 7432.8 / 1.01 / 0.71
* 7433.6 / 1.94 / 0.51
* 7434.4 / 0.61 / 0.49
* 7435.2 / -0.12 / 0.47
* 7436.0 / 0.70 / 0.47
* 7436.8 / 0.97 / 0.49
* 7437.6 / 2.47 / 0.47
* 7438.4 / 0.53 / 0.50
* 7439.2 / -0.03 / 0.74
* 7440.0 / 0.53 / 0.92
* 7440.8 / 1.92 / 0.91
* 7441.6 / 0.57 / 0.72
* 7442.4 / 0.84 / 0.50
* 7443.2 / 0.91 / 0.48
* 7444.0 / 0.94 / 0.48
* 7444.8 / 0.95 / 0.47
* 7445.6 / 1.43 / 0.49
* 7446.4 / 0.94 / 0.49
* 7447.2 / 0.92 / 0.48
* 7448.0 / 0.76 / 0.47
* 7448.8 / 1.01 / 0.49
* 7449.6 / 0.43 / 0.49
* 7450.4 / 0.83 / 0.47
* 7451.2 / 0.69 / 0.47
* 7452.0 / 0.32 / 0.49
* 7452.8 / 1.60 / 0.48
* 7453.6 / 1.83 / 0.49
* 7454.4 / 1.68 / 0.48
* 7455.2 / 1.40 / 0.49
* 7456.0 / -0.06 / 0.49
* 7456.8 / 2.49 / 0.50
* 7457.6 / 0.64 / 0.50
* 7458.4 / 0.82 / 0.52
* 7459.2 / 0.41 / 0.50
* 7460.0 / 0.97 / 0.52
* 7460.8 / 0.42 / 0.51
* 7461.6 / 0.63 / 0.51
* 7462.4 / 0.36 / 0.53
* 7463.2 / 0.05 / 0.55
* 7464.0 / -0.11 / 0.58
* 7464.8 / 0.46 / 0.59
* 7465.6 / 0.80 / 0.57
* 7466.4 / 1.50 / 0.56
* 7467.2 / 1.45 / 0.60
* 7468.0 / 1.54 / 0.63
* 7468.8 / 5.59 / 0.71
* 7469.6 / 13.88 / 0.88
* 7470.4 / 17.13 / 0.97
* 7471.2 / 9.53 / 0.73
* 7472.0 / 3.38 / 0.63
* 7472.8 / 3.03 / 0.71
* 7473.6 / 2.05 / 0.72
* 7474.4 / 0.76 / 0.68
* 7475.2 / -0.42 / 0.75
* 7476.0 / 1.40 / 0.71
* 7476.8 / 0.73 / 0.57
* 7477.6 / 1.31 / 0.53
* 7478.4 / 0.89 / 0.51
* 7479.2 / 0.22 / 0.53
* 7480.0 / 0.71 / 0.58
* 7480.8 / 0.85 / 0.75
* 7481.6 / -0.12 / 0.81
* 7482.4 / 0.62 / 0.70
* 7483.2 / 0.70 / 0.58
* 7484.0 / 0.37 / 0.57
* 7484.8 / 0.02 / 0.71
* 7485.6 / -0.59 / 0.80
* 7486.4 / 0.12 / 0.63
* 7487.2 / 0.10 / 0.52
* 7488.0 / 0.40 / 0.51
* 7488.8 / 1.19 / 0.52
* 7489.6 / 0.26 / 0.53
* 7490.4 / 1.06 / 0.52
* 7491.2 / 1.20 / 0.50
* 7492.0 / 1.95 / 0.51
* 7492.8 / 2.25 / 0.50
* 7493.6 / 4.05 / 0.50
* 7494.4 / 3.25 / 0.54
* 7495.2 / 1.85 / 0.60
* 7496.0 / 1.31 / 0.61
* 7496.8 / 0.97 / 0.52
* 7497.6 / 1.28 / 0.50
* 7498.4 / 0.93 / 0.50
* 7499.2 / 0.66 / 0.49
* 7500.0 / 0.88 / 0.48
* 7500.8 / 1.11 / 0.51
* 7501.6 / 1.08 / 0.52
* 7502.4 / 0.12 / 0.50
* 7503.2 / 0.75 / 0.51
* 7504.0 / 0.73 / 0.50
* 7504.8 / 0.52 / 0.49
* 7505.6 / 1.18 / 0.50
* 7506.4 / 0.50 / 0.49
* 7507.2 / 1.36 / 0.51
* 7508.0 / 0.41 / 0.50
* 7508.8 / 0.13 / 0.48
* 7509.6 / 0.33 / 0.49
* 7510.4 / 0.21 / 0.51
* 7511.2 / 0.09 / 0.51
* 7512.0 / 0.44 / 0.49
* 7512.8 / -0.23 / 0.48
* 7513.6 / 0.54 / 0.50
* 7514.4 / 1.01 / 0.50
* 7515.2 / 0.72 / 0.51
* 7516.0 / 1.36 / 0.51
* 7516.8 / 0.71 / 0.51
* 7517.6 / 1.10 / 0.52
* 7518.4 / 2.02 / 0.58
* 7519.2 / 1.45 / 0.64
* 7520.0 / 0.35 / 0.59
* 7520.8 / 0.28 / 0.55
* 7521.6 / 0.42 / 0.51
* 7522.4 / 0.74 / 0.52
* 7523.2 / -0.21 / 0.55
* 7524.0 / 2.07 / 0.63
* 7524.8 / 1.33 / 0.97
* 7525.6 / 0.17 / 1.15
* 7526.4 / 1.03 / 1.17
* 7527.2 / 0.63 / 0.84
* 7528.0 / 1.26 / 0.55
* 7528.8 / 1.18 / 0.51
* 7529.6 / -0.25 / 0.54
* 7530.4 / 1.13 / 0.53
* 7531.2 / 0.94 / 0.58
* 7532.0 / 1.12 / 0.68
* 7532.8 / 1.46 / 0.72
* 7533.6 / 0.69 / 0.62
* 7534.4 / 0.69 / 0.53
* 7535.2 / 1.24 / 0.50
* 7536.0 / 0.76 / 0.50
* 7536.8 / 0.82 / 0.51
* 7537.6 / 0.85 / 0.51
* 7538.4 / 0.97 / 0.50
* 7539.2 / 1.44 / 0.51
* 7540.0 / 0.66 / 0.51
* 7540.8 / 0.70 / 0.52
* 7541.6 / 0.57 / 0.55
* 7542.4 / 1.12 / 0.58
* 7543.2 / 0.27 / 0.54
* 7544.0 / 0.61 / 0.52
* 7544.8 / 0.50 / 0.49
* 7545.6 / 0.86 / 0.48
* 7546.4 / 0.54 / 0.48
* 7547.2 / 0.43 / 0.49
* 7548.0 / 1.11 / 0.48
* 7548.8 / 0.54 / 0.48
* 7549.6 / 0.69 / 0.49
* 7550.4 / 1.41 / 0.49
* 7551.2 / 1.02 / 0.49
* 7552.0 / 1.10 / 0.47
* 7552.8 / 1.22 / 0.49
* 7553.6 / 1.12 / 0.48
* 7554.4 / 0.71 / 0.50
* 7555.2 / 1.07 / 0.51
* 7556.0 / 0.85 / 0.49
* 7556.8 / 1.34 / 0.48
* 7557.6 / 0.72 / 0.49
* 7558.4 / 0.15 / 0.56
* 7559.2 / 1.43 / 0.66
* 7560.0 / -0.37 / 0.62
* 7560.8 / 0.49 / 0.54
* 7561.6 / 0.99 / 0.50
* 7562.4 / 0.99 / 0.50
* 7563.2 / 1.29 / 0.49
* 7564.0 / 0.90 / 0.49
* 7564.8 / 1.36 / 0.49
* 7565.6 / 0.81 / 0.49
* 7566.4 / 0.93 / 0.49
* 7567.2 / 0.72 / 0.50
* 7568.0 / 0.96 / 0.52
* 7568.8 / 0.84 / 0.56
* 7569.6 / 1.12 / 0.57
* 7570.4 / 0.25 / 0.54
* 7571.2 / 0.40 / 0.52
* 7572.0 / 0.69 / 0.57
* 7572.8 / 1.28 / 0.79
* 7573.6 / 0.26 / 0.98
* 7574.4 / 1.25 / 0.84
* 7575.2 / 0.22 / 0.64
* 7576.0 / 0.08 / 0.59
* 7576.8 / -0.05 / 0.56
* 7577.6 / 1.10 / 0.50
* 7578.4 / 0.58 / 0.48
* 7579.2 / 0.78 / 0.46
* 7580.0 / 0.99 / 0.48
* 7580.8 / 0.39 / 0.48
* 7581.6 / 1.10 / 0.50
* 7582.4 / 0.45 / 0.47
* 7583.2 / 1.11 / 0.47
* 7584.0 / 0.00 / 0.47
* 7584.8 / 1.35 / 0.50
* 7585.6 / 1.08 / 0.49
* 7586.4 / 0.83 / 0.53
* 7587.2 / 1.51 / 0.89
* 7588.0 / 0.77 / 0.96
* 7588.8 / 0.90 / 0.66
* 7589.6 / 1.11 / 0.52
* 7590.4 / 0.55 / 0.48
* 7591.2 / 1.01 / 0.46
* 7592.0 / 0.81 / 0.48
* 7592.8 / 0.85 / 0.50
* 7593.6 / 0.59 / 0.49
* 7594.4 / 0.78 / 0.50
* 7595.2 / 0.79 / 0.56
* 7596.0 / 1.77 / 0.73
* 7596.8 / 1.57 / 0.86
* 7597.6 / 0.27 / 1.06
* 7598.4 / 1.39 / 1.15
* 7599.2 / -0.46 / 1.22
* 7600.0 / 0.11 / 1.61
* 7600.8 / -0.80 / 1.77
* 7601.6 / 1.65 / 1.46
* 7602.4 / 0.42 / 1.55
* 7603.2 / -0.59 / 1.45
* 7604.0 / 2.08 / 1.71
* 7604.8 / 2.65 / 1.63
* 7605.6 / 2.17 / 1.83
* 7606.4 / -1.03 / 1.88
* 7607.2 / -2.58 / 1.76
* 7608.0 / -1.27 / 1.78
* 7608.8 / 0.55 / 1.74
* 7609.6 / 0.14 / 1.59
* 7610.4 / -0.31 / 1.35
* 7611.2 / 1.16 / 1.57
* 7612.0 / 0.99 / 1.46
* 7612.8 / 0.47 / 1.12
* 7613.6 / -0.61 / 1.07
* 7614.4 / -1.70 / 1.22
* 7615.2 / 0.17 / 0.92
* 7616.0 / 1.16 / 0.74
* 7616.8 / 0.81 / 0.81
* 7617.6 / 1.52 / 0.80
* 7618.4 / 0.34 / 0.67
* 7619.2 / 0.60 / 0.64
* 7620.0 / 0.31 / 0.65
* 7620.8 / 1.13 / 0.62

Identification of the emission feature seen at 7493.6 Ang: [N II]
